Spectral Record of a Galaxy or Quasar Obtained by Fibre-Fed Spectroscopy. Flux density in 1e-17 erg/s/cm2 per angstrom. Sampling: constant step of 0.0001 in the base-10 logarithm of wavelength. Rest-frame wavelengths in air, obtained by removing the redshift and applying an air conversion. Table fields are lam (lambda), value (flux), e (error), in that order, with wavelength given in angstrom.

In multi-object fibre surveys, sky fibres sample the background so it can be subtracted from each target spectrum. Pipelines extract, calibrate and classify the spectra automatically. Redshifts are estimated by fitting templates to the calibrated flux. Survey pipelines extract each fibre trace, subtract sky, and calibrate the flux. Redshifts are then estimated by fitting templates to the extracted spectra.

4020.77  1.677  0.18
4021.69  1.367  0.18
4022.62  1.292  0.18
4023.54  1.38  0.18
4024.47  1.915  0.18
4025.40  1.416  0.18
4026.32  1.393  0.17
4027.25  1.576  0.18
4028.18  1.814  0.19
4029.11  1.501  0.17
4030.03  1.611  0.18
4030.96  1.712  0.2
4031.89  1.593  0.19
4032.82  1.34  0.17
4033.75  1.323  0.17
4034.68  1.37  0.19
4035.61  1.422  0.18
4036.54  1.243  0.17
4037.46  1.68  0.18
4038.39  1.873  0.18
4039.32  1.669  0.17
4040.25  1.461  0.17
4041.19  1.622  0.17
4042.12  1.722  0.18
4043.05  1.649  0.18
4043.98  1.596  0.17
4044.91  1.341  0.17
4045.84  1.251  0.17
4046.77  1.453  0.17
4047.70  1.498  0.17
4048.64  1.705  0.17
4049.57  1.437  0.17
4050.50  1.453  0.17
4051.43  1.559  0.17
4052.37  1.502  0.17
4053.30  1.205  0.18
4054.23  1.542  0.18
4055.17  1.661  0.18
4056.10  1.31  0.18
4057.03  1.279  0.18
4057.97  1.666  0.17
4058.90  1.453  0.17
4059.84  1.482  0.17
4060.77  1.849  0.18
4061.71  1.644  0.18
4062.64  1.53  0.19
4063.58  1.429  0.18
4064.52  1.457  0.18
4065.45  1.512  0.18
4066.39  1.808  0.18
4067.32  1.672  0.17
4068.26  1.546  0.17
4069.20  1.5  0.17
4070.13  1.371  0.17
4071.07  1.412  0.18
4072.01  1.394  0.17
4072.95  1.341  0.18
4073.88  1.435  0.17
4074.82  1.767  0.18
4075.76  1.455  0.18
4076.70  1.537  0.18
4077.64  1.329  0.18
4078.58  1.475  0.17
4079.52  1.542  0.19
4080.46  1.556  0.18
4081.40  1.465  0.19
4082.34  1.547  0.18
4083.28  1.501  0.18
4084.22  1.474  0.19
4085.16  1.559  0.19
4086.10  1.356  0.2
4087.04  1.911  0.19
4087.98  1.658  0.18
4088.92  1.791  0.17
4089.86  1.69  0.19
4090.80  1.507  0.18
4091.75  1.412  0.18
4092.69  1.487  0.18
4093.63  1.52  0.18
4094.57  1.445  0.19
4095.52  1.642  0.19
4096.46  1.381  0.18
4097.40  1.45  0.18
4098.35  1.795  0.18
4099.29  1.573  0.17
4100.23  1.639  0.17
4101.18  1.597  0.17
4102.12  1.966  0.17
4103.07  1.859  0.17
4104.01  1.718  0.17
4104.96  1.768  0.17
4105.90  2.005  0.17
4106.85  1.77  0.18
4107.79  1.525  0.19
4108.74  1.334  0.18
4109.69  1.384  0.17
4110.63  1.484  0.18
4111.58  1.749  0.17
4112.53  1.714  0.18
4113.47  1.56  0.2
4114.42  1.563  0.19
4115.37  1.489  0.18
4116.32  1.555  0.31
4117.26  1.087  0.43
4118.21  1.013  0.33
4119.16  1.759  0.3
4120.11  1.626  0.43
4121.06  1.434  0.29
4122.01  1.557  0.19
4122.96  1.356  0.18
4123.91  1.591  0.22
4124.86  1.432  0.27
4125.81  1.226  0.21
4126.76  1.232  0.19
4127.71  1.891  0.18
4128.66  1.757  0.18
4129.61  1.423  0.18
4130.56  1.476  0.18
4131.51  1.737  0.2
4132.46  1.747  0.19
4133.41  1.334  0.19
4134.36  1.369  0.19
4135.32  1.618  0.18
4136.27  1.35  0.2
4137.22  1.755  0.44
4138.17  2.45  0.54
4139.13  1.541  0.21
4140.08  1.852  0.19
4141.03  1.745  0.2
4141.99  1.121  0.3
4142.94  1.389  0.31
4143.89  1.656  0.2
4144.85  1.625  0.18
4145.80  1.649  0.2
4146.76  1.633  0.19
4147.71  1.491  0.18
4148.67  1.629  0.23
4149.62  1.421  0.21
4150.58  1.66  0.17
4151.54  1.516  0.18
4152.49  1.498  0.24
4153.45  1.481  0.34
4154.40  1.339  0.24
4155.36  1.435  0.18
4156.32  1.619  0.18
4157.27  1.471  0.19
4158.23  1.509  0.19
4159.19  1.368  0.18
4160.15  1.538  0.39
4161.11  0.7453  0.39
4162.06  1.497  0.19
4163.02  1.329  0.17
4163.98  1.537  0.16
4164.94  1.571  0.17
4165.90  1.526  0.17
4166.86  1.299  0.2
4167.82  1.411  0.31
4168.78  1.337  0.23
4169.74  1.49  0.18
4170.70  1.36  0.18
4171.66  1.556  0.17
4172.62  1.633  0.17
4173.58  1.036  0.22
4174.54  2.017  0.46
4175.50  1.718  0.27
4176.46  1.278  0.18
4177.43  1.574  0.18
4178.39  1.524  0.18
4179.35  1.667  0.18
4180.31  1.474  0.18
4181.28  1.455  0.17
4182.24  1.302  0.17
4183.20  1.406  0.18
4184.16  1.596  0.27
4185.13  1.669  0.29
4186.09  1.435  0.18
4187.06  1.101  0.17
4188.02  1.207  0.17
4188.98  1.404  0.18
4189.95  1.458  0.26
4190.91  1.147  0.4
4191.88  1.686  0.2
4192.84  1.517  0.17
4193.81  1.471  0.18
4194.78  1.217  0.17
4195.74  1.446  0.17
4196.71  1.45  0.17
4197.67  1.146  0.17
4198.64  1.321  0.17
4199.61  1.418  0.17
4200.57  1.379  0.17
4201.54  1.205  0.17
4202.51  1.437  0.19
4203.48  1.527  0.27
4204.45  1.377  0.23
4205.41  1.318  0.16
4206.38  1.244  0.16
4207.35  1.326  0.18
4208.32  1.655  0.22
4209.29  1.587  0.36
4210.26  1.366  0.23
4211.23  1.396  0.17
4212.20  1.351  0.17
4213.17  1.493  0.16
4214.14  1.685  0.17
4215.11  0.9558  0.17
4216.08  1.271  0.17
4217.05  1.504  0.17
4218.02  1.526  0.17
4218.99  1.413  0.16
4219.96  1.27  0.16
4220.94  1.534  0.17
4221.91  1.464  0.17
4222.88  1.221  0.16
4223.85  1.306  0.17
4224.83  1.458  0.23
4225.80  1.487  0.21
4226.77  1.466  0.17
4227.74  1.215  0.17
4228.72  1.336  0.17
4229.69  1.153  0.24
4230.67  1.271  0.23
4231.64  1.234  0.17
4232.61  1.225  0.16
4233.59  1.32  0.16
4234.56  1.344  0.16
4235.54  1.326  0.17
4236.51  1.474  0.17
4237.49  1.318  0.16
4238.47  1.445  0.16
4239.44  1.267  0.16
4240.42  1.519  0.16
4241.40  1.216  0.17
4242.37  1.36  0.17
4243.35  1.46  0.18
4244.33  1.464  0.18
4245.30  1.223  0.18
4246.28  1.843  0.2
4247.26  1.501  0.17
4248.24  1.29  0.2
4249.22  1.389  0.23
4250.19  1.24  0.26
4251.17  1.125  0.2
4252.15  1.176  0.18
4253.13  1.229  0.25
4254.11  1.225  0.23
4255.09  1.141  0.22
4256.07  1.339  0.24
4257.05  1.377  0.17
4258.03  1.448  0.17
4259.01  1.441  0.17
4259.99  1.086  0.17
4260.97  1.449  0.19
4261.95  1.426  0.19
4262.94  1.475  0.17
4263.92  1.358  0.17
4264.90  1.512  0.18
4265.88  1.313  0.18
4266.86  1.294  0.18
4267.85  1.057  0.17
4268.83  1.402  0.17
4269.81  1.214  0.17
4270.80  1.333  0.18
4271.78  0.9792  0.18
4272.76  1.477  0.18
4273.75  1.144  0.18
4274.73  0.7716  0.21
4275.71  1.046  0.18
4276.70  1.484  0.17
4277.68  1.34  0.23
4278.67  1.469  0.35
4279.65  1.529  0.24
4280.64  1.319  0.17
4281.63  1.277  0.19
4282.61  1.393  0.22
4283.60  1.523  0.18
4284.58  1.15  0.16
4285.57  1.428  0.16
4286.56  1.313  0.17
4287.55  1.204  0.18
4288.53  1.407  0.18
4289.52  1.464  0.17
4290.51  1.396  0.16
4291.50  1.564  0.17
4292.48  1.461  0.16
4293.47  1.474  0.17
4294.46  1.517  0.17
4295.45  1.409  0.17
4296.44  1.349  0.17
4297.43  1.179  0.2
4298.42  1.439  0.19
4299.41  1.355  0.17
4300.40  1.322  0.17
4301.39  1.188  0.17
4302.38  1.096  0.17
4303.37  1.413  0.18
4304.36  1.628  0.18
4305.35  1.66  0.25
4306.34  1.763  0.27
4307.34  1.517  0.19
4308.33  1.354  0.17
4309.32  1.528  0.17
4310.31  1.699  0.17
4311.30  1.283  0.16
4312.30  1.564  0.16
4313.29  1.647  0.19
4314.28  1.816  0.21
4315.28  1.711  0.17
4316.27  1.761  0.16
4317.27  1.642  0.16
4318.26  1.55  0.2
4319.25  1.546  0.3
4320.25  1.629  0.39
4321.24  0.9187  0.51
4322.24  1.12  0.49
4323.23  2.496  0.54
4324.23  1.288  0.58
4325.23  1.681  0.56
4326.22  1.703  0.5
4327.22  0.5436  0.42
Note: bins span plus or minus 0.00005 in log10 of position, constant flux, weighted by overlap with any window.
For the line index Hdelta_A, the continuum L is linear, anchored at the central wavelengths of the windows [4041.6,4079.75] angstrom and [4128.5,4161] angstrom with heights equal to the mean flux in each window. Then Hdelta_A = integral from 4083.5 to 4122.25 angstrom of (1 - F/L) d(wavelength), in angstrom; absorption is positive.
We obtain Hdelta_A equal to -1.3 angstrom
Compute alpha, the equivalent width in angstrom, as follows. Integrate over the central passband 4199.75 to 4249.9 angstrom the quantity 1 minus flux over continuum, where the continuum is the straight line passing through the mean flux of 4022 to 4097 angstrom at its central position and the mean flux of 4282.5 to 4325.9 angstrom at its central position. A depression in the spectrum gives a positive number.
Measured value 3.7 angstrom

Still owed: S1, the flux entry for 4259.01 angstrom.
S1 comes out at 1.441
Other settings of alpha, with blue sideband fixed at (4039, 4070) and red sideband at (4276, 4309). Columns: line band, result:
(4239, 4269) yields 1.71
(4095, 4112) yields -1.63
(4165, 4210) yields 0.83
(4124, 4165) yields -1.29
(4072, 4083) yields 0.17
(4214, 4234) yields 1.34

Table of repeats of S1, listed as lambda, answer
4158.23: 1.509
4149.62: 1.421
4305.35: 1.66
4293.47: 1.474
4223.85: 1.306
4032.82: 1.34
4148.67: 1.629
